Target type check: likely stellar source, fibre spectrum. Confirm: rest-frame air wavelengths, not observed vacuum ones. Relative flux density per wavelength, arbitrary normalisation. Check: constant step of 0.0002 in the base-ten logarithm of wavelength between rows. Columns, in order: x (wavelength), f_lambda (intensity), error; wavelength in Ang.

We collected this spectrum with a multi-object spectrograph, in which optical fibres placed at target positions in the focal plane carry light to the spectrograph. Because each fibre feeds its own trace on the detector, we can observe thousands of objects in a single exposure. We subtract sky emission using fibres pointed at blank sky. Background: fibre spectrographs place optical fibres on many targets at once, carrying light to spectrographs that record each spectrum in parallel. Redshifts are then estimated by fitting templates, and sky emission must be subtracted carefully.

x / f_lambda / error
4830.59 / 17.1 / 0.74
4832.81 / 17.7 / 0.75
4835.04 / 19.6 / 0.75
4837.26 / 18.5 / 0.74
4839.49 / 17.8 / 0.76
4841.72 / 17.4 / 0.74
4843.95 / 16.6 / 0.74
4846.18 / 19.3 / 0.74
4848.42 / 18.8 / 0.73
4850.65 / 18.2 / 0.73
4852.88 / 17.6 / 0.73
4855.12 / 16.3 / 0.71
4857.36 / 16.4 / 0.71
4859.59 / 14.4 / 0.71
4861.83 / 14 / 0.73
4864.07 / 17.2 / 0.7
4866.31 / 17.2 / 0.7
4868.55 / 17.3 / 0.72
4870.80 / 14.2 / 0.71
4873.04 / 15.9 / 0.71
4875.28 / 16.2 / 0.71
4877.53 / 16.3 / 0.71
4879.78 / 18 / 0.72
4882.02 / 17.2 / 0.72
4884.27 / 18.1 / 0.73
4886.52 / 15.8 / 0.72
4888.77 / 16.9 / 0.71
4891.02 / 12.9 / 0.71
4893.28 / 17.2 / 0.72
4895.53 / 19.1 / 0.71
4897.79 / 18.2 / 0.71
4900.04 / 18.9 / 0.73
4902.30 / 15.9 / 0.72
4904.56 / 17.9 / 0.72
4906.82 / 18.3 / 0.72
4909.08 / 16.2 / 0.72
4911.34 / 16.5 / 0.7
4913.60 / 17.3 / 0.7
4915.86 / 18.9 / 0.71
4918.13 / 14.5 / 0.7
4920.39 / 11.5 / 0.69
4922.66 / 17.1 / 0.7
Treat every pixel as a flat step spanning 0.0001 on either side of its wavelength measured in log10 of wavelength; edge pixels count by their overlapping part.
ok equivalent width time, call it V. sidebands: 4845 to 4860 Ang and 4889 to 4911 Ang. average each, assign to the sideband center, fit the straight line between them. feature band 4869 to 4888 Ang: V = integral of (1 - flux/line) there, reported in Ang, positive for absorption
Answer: 0.8 Ang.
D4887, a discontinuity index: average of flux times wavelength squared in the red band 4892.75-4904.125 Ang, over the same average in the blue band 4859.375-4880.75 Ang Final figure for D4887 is 1.12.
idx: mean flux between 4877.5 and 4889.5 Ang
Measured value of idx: 17.1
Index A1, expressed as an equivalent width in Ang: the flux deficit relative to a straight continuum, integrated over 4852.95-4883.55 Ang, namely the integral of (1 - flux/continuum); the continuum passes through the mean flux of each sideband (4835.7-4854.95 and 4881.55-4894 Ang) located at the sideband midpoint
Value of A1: 1.4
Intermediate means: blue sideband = 18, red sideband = 16.3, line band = 16.3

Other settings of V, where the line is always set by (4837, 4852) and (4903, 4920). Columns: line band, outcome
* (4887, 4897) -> 0.37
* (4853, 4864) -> 1.31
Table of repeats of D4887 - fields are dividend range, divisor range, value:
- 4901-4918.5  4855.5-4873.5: 1.10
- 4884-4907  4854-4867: 1.09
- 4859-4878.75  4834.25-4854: 0.88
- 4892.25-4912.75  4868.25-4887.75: 1.07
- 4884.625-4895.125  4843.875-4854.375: 0.90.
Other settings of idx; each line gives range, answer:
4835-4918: 17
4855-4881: 16.1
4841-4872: 16.8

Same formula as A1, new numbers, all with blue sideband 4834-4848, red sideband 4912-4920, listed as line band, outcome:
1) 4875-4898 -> 0.3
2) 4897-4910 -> -0.7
